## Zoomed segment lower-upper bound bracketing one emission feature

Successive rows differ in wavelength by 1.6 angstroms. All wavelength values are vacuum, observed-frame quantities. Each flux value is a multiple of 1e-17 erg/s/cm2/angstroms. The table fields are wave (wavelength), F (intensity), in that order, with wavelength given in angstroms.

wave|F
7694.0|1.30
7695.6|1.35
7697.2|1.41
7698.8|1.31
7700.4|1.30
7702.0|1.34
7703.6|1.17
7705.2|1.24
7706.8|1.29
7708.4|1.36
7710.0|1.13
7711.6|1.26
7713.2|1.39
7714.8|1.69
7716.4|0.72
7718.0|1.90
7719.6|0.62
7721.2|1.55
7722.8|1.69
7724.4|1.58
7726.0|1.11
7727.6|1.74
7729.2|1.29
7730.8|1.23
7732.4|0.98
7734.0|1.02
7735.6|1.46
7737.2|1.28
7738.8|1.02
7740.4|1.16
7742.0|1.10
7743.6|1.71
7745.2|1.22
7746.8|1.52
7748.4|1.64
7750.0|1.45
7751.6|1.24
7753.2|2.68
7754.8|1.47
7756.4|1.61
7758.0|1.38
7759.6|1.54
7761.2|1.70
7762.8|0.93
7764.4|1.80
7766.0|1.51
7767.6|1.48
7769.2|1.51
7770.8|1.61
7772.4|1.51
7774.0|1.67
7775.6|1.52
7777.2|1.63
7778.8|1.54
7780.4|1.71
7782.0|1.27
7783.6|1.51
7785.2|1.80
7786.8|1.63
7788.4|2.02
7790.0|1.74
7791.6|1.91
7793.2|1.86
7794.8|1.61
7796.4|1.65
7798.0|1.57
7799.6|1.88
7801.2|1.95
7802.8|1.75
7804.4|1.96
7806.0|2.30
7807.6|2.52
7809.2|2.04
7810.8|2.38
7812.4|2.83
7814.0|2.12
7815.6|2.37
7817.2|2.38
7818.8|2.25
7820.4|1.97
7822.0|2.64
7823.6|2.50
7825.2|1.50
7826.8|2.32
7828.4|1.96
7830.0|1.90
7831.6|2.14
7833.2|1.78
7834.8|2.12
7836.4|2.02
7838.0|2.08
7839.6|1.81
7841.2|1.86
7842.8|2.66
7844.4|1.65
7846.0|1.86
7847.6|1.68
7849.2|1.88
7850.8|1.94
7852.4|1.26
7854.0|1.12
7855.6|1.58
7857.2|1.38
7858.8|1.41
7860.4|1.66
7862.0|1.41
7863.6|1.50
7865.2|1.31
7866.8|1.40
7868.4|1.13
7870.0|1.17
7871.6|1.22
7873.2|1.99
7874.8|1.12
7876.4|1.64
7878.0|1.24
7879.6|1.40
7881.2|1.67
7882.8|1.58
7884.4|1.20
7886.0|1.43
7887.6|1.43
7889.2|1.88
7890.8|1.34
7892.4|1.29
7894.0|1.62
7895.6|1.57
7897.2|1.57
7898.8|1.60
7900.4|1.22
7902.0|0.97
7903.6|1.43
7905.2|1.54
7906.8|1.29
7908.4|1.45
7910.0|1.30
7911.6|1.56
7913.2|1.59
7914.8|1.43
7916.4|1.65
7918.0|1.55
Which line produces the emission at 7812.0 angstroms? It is H-beta 4861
